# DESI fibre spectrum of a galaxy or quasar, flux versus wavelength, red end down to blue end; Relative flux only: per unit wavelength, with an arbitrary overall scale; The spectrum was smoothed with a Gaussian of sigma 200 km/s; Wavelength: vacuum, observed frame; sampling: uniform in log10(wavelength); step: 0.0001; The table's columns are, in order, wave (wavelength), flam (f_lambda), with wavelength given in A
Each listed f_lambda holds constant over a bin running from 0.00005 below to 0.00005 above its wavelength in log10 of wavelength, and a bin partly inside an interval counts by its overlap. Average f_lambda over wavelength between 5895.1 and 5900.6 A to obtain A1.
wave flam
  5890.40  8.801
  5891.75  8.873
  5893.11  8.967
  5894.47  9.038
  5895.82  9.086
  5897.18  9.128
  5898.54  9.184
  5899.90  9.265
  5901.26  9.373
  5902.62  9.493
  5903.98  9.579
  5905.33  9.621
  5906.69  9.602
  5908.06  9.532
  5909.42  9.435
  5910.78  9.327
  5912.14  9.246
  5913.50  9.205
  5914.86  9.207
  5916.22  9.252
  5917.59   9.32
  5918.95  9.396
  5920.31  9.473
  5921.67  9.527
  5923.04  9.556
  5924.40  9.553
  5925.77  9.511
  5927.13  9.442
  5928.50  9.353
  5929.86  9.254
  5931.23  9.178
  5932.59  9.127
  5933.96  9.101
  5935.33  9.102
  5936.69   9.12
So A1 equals 9.17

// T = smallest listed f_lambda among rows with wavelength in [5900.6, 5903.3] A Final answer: 9.373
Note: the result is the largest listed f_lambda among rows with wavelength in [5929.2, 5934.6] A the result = 9.254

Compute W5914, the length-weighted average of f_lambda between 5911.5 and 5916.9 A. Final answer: 9.24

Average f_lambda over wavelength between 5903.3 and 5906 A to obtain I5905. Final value 9.63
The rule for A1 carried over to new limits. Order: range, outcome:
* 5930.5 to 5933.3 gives 9.15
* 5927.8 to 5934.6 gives 9.2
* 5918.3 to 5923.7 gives 9.49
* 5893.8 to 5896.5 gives 9.08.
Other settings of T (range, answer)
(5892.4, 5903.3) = 8.967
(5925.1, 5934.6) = 9.101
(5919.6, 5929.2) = 9.353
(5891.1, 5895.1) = 8.873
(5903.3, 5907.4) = 9.579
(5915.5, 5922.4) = 9.252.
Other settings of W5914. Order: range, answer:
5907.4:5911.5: 9.43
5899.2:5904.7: 9.44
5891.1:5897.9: 9.02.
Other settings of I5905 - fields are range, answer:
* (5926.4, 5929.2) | 9.41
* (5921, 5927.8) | 9.51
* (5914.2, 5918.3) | 9.25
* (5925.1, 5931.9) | 9.35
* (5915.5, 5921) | 9.37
